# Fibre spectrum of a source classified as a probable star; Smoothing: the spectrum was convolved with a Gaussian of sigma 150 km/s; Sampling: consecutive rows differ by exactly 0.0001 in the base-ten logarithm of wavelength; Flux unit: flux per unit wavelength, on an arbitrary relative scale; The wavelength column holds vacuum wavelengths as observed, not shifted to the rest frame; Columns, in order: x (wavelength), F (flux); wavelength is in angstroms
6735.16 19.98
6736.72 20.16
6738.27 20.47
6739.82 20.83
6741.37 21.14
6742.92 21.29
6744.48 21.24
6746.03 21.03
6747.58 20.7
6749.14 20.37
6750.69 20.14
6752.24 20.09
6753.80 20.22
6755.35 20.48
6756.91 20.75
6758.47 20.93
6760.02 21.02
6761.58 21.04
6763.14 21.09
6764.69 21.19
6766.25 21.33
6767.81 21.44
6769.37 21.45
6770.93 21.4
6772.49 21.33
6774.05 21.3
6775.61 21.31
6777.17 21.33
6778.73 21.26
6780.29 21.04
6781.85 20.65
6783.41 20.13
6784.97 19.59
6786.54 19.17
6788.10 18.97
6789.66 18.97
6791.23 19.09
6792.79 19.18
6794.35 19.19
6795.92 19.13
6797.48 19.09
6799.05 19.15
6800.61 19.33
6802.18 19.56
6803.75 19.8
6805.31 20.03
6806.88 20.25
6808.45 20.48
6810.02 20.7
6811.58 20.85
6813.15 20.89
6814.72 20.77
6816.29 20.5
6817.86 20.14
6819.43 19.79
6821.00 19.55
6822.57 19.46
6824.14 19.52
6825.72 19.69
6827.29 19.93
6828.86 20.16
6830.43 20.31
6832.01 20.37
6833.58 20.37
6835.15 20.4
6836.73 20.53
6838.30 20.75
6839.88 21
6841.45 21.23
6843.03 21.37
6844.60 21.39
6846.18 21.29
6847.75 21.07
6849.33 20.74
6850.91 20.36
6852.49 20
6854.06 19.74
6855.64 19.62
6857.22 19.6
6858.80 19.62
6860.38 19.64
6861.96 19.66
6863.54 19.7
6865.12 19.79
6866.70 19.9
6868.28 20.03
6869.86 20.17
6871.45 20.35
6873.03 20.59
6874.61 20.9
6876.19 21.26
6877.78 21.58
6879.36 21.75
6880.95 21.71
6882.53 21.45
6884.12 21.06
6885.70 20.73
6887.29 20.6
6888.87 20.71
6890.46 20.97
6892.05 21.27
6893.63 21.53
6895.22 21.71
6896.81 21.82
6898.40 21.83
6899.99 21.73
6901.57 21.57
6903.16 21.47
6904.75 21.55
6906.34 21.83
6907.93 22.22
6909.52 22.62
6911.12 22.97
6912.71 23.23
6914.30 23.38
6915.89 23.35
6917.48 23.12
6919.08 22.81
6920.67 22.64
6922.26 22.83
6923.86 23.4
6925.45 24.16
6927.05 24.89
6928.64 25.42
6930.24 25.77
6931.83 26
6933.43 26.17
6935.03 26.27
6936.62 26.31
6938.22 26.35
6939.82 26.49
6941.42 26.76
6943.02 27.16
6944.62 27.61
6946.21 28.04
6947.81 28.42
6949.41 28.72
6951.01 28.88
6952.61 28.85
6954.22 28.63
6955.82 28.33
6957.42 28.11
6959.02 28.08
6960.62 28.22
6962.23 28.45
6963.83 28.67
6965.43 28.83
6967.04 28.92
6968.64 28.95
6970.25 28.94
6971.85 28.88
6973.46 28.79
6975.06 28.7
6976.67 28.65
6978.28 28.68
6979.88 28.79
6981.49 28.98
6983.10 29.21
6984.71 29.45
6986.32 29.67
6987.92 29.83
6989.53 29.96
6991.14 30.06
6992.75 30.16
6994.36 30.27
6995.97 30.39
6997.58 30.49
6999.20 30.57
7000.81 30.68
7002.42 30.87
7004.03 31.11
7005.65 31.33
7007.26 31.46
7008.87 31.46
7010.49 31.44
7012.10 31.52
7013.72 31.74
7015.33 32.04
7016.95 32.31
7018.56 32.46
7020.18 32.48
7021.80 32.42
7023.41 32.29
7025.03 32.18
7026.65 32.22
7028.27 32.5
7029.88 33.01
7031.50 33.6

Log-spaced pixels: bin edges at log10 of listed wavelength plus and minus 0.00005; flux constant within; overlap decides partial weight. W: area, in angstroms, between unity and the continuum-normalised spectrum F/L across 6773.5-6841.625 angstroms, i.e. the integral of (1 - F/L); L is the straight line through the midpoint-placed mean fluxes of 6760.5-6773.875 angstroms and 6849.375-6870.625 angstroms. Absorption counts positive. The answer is 1.8 angstroms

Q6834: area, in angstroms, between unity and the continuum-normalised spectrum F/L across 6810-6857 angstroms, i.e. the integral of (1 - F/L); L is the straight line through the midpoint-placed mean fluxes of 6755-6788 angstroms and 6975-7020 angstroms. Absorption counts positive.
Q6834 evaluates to 6.2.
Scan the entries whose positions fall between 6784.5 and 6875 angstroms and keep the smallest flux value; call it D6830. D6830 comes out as 18.97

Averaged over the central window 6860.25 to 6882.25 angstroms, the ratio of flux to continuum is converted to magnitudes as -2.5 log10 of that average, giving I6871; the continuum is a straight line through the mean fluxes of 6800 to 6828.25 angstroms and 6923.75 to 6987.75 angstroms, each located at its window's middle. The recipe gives 0.13 mag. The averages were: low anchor 20.1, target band 20.6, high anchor 27.8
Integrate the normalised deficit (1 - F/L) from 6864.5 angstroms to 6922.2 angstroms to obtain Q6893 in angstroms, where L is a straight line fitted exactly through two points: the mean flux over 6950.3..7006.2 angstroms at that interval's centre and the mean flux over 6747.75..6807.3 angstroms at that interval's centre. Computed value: 8.92 angstroms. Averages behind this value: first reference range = 20.3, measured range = 21.6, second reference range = 29.3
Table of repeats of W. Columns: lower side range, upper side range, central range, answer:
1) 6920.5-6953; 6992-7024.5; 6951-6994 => -0.22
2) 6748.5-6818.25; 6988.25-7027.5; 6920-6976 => 2.38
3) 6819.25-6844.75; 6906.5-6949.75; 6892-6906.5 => 1.20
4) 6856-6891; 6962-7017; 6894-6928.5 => 1.37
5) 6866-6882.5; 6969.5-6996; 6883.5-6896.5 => 0.58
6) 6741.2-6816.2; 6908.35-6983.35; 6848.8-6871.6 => 3.48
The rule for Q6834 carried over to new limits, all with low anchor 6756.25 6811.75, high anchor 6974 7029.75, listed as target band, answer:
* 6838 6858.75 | 2.5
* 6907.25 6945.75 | 3.5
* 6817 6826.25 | 1.0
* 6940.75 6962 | 0.2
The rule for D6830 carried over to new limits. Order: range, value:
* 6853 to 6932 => 19.6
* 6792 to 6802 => 19.09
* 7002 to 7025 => 30.87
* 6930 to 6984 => 25.77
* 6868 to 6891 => 20.03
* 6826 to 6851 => 19.93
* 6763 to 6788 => 19.17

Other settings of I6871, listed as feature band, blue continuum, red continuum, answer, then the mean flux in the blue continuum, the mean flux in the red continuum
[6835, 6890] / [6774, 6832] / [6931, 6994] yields 0.12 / 20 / 28.4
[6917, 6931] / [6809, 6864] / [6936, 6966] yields 0.10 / 20.3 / 27.9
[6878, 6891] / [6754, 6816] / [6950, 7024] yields 0.19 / 20.4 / 30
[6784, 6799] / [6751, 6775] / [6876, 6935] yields 0.12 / 21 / 22.6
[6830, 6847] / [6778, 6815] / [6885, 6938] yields 0.01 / 19.9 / 23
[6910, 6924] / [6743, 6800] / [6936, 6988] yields 0.15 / 20.4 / 28.4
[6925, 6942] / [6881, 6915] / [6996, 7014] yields -0.05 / 21.7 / 31.1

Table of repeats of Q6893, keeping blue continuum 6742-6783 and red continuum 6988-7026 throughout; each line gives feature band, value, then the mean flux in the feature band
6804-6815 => 1.17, 20.5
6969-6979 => 0.36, 28.8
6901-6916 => 2.62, 22.4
